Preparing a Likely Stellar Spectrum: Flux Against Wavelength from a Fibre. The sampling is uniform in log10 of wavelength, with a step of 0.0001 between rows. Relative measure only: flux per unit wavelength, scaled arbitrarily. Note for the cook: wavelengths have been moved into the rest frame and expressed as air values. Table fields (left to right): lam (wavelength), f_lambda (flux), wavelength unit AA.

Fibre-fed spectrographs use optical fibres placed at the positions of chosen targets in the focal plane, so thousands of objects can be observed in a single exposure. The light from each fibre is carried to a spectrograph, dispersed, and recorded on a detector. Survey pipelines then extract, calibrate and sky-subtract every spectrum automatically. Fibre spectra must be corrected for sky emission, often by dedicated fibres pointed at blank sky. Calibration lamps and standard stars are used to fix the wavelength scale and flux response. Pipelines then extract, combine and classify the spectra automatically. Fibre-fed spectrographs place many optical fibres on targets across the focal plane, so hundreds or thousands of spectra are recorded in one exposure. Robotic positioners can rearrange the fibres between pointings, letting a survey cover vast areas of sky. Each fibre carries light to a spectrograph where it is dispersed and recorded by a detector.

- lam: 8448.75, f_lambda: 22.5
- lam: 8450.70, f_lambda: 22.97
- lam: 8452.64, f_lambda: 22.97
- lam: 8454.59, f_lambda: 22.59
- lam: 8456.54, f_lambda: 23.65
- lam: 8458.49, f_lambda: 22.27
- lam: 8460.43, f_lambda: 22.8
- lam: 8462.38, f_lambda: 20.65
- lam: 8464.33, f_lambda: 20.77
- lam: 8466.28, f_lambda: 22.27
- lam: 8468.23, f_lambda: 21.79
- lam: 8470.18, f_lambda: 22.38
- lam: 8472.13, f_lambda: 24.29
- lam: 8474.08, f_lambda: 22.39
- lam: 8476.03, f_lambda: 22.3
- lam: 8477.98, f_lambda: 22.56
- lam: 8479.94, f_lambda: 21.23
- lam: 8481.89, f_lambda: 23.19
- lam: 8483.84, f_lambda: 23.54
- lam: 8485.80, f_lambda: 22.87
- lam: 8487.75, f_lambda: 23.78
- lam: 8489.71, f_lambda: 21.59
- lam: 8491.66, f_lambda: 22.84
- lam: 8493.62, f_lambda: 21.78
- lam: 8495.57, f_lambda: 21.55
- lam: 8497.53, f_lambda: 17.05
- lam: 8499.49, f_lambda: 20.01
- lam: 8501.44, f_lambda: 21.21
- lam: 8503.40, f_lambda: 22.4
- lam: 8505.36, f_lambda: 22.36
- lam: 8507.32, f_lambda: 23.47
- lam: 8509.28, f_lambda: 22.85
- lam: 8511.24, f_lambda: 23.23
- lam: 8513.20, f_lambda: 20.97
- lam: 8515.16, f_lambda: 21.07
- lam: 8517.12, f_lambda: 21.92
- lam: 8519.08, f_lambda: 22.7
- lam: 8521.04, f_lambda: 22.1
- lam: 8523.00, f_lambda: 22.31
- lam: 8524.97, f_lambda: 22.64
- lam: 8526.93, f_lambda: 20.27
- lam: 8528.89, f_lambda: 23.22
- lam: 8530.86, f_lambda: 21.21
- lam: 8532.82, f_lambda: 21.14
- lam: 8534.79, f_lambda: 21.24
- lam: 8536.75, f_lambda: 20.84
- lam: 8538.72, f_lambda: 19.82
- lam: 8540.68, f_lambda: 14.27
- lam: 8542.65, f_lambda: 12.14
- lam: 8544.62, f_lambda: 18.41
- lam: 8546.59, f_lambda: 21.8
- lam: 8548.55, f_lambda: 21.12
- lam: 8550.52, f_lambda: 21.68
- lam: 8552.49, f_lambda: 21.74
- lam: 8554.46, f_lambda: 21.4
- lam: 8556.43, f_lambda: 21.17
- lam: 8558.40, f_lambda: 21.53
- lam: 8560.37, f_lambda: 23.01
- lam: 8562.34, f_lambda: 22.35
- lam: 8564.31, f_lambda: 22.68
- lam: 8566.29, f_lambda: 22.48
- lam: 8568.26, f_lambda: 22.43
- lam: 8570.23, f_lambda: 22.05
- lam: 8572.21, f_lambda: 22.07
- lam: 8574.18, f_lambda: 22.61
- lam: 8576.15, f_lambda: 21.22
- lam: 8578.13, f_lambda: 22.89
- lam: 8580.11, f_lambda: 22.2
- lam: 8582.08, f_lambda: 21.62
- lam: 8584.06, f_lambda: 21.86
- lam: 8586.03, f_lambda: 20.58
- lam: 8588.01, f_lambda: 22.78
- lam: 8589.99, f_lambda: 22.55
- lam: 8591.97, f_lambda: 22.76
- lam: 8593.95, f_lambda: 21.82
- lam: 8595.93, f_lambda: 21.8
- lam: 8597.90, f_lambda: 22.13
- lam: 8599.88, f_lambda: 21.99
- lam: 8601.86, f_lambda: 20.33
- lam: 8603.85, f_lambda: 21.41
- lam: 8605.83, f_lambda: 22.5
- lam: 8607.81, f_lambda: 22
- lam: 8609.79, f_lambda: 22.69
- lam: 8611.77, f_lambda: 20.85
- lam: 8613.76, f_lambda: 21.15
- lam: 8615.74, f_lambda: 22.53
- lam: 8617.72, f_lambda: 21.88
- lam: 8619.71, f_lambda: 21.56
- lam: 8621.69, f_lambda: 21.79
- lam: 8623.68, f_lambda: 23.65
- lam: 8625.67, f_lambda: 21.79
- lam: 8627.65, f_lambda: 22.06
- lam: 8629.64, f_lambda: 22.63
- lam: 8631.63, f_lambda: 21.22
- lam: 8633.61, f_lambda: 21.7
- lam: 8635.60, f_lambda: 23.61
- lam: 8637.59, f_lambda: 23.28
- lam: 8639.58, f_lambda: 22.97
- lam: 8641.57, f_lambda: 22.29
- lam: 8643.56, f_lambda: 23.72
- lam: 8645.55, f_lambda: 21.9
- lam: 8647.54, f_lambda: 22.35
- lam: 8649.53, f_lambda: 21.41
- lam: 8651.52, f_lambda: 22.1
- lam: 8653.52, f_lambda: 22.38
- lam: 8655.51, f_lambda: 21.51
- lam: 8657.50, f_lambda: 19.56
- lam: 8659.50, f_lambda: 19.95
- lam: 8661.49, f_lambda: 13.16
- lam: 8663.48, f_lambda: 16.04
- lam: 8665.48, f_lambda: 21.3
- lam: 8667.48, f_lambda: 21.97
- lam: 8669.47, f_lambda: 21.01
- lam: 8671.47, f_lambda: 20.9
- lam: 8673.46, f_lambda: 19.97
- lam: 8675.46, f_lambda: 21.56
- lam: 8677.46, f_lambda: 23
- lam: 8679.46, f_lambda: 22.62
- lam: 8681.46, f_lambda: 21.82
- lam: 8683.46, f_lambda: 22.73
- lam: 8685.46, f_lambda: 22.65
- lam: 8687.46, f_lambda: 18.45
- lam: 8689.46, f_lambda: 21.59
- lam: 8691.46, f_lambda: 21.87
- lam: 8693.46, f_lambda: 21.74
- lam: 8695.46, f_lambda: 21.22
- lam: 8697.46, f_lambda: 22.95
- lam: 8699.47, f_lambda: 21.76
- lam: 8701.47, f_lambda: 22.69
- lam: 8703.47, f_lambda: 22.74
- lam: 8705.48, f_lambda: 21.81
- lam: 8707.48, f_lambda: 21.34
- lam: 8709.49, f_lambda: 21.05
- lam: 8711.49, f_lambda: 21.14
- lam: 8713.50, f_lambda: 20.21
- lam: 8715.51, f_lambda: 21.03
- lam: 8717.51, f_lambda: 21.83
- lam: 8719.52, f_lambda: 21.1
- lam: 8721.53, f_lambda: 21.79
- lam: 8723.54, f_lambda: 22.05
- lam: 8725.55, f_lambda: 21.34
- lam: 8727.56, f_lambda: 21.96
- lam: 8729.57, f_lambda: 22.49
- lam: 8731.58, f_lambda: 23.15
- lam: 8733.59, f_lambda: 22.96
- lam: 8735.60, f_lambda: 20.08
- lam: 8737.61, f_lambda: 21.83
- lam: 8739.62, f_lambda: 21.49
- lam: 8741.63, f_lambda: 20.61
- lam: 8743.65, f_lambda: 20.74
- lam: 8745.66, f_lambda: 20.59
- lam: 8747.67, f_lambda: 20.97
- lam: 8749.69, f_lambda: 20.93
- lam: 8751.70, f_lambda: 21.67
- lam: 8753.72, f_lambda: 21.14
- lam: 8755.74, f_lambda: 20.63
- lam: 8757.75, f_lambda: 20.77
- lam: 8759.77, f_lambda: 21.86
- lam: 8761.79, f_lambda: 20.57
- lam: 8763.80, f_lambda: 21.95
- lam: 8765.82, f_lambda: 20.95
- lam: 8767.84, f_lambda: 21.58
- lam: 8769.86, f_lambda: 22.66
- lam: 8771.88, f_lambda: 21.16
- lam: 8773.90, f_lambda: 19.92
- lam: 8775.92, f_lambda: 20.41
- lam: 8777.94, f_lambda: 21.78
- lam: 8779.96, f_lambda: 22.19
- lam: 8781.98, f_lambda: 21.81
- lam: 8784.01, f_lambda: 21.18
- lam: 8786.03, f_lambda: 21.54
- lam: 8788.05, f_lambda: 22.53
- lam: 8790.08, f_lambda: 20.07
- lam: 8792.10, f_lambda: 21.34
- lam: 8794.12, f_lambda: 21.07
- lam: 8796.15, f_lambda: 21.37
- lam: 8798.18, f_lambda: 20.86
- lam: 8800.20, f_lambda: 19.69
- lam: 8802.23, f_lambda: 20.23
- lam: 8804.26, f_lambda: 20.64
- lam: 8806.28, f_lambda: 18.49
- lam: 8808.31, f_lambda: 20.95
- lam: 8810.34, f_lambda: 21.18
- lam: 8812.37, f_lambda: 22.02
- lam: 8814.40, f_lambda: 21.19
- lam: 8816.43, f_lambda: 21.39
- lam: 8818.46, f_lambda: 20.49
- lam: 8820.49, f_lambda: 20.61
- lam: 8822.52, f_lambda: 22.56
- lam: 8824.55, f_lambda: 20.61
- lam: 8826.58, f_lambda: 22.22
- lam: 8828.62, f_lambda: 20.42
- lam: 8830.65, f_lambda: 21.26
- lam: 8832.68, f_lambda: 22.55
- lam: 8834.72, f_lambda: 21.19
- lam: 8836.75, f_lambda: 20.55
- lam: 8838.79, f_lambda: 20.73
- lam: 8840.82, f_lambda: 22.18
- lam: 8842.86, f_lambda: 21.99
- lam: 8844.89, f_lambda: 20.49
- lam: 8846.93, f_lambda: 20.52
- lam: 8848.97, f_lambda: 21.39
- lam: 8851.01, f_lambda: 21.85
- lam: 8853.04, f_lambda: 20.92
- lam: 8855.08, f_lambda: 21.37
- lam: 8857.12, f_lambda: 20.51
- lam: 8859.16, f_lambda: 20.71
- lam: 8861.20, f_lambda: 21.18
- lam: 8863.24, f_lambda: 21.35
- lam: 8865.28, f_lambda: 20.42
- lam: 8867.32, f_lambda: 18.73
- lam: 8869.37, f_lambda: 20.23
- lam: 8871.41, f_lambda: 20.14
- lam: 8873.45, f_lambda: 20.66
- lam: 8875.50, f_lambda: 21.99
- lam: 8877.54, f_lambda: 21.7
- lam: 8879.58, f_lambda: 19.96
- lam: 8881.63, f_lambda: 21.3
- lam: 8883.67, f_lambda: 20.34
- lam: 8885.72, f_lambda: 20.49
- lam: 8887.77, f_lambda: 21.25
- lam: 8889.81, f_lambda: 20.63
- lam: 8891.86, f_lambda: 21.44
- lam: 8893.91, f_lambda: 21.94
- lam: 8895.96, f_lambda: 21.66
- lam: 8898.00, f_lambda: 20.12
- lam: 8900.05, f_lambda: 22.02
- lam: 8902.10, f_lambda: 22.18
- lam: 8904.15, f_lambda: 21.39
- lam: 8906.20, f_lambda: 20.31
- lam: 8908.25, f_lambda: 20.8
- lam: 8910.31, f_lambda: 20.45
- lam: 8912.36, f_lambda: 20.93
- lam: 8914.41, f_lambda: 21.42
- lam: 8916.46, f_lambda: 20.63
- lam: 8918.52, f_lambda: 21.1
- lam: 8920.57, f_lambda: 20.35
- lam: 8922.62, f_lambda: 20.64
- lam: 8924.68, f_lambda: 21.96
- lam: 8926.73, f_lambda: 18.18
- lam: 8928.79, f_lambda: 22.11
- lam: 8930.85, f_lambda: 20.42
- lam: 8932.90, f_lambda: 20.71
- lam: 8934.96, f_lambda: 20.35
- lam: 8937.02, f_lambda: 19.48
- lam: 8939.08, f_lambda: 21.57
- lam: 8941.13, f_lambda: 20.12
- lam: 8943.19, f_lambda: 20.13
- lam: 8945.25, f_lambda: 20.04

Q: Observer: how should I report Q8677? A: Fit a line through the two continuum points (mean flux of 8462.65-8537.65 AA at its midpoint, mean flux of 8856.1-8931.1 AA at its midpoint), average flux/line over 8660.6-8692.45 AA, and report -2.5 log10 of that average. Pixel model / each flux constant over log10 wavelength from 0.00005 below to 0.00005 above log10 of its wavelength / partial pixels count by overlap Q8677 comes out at 0.04 mag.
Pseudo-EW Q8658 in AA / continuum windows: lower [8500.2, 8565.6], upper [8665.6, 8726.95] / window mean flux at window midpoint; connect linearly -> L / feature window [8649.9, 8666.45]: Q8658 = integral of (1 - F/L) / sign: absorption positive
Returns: 1.5 AA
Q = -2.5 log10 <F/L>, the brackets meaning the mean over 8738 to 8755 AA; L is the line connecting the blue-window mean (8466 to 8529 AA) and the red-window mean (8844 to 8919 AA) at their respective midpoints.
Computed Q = 0.02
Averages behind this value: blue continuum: 22.1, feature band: 21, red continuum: 20.9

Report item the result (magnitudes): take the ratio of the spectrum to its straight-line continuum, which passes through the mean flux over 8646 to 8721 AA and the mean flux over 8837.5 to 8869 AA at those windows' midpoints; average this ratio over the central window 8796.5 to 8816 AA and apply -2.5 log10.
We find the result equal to 0.019 mag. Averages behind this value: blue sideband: 21.2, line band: 20.6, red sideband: 20.9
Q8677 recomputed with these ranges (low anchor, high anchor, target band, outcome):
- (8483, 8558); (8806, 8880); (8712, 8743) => -0.02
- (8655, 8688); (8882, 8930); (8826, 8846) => -0.03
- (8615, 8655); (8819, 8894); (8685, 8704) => 0.01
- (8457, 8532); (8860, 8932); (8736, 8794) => 0.00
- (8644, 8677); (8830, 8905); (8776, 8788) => -0.04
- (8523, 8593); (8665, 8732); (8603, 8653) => -0.04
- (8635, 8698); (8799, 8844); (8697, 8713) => -0.03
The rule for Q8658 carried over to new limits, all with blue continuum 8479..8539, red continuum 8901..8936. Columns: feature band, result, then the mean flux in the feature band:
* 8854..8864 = -0.02 AA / 21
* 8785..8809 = 0.45 AA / 20.7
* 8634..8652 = -0.92 AA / 22.6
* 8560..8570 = -0.38 AA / 22.5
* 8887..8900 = -0.22 AA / 21.2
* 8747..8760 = 0.08 AA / 21.1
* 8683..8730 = -0.61 AA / 21.6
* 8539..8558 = 2.05 AA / 19.4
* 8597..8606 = 0.01 AA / 21.6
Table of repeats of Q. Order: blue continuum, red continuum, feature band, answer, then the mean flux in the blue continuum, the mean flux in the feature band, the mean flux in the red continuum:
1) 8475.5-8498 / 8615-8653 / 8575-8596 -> 0.01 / 22.1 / 22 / 22.3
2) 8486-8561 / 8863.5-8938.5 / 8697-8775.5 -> -0.03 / 21.2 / 21.5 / 20.8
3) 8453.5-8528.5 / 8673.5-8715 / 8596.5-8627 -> 0.00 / 22.1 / 21.9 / 21.7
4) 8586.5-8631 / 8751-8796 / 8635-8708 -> 0.01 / 22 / 21.4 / 21.3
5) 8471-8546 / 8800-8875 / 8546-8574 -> -0.03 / 21.4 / 22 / 20.9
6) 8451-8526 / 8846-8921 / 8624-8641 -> -0.04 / 22.2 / 22.5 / 20.9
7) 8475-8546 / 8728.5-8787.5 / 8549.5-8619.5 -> -0.03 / 21.3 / 22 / 21.4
